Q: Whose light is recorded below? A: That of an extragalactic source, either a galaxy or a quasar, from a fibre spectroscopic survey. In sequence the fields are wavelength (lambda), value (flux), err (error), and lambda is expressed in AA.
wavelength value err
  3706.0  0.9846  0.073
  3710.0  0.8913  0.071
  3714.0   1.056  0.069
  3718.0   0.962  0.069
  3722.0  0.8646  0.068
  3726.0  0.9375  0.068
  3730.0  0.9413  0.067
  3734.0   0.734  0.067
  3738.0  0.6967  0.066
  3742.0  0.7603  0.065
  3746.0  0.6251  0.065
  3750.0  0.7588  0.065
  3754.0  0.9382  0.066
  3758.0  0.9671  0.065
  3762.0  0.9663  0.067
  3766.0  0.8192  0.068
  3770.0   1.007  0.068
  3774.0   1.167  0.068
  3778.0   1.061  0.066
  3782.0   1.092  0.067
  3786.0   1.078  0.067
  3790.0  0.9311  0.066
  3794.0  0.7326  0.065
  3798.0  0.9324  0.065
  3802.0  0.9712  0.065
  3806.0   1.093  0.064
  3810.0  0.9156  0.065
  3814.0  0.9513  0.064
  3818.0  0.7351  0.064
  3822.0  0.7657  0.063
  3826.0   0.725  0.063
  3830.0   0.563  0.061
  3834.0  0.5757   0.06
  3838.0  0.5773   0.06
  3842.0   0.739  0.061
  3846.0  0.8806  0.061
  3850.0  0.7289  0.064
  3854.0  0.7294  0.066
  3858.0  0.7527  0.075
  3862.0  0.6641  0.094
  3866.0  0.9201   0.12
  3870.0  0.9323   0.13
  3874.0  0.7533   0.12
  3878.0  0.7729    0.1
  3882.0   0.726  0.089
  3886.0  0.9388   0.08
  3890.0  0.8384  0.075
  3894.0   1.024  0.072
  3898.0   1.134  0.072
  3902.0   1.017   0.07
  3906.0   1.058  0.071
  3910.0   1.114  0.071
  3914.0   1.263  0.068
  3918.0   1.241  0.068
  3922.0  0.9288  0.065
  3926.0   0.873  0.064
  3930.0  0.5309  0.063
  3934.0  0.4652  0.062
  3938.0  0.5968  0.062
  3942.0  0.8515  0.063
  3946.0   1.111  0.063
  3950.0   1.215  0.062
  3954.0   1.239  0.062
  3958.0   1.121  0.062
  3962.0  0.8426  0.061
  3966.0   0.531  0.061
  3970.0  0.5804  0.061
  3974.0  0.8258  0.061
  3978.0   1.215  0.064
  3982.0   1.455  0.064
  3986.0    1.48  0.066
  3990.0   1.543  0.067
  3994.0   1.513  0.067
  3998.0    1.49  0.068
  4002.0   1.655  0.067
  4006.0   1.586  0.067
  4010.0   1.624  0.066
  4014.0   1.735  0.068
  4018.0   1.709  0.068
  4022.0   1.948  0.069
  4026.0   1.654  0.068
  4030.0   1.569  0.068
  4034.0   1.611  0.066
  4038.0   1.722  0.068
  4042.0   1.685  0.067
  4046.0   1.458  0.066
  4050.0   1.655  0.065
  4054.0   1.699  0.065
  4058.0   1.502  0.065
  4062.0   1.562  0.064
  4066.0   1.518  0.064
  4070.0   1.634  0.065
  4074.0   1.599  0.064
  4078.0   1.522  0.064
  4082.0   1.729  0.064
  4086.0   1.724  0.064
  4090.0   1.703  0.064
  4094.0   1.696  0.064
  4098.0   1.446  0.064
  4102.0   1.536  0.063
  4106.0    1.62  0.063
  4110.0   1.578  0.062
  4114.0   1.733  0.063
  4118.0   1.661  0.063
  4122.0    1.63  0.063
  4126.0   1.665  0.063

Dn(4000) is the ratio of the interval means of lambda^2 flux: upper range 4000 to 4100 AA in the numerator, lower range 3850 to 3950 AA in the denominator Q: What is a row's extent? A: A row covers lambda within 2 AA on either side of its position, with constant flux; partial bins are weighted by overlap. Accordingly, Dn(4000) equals 2.0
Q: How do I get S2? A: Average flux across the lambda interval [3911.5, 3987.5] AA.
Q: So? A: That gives 0.964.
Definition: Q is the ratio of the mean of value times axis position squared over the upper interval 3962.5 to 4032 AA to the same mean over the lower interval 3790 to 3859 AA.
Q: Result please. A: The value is 1.9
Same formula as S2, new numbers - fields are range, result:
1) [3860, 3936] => 0.905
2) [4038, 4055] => 1.63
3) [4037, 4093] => 1.62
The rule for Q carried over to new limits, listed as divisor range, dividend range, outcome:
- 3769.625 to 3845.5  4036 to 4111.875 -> 2.12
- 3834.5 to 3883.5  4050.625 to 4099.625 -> 2.37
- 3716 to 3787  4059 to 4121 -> 2.11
